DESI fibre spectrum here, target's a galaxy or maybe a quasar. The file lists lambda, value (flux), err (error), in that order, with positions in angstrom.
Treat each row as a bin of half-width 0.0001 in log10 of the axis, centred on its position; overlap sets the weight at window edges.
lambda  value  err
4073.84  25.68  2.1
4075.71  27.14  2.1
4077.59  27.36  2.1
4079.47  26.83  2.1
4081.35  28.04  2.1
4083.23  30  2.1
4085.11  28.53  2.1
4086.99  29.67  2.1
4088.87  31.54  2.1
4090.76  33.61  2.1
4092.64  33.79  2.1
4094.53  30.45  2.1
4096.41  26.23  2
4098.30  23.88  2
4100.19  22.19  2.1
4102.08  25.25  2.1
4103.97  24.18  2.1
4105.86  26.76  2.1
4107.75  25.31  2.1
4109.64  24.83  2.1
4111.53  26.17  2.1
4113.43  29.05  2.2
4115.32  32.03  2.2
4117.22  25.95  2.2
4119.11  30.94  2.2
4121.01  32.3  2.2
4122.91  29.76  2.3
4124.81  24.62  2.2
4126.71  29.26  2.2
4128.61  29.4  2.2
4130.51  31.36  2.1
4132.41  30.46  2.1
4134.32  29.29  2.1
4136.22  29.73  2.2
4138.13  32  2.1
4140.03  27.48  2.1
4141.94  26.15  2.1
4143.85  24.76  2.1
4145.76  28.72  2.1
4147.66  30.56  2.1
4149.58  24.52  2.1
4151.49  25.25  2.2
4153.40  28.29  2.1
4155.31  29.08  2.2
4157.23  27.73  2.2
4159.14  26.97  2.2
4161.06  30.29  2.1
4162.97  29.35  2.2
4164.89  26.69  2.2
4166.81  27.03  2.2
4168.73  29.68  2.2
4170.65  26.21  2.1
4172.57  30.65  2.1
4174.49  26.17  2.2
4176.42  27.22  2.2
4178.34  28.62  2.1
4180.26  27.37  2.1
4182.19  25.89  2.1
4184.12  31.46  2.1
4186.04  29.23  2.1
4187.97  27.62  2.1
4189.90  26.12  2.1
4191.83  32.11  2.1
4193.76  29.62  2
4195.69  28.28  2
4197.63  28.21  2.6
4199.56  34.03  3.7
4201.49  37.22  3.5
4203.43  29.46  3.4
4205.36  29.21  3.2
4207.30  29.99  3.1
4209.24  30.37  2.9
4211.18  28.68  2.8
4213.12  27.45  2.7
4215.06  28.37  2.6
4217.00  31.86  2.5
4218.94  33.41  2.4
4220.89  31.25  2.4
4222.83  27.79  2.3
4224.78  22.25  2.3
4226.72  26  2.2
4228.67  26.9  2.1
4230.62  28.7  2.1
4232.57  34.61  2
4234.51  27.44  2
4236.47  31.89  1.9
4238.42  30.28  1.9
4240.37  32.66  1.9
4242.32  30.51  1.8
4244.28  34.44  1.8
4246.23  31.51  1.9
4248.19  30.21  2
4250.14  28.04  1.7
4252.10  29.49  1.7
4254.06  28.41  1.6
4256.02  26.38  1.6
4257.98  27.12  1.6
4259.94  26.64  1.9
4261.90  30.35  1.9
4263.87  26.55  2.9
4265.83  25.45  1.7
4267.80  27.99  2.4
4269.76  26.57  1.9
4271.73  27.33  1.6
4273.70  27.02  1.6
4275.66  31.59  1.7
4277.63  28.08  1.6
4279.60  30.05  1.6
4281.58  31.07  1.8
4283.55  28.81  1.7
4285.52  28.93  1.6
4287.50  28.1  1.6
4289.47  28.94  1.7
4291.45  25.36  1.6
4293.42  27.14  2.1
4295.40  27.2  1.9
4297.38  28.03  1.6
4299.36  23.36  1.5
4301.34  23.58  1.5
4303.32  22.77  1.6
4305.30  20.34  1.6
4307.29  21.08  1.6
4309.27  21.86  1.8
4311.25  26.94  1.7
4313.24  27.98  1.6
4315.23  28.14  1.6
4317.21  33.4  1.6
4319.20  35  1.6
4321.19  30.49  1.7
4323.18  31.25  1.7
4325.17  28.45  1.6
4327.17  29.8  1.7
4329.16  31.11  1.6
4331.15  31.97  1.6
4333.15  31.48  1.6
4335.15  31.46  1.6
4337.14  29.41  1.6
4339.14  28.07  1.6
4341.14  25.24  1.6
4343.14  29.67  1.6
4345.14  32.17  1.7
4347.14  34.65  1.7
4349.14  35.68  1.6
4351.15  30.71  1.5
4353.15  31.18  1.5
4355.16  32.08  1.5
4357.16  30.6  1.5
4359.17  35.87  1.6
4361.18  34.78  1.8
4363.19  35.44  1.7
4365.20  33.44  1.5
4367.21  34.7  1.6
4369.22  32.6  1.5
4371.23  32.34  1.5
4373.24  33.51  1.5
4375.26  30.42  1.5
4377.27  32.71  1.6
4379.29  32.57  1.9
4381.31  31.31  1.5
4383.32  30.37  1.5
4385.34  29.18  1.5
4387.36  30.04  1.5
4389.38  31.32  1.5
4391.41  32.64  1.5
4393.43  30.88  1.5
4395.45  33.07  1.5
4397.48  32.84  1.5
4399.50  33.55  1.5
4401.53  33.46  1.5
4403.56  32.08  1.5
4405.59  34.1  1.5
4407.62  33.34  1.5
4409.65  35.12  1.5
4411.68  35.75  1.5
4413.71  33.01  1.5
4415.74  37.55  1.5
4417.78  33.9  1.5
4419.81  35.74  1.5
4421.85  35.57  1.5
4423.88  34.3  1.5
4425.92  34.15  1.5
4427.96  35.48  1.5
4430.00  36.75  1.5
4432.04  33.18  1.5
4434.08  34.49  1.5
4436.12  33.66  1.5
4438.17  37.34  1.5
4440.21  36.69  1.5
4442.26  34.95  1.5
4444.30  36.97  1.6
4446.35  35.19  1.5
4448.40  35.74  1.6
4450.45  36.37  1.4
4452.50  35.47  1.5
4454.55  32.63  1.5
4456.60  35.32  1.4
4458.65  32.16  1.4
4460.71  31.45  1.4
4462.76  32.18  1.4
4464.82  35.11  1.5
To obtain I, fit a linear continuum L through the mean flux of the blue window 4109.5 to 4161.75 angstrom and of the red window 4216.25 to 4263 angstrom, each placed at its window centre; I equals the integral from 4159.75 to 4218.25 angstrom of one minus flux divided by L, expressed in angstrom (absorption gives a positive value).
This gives -0.3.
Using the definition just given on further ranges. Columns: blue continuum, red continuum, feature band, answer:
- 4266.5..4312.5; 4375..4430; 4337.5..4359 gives -0.77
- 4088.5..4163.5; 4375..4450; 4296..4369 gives 5.61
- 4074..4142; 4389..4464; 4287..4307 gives 4.16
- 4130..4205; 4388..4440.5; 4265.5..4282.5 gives 1.44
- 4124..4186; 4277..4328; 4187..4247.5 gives -4.37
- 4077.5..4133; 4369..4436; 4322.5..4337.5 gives 0.66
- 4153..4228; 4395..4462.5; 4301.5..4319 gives 3.36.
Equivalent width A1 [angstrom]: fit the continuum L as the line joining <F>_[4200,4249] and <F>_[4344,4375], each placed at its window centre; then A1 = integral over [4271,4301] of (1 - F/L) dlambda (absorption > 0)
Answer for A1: 3.39 angstrom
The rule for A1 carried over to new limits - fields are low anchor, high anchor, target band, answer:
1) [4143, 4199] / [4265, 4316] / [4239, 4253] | -1.9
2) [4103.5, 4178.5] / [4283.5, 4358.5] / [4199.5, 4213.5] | -1.2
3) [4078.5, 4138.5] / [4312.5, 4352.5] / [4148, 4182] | 1.6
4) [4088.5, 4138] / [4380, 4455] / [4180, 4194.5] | 0.5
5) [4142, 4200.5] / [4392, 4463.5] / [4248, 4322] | 8.3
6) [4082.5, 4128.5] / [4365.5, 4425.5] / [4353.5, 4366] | -0.4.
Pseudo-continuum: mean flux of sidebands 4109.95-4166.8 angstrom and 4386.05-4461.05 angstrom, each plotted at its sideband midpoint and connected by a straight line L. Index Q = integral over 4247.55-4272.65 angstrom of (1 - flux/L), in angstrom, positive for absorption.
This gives 2.6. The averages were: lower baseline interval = 28.5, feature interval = 27.7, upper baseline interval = 34.2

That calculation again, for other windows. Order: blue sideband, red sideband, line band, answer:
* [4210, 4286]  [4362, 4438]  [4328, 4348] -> 0.72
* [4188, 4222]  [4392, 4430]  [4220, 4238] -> 1.25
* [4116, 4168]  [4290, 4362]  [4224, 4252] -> -0.89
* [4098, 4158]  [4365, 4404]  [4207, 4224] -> -0.33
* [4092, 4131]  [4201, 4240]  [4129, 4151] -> -0.30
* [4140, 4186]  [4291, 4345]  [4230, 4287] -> -2.82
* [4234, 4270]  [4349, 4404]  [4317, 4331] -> -0.11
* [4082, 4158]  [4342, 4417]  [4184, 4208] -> -0.44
